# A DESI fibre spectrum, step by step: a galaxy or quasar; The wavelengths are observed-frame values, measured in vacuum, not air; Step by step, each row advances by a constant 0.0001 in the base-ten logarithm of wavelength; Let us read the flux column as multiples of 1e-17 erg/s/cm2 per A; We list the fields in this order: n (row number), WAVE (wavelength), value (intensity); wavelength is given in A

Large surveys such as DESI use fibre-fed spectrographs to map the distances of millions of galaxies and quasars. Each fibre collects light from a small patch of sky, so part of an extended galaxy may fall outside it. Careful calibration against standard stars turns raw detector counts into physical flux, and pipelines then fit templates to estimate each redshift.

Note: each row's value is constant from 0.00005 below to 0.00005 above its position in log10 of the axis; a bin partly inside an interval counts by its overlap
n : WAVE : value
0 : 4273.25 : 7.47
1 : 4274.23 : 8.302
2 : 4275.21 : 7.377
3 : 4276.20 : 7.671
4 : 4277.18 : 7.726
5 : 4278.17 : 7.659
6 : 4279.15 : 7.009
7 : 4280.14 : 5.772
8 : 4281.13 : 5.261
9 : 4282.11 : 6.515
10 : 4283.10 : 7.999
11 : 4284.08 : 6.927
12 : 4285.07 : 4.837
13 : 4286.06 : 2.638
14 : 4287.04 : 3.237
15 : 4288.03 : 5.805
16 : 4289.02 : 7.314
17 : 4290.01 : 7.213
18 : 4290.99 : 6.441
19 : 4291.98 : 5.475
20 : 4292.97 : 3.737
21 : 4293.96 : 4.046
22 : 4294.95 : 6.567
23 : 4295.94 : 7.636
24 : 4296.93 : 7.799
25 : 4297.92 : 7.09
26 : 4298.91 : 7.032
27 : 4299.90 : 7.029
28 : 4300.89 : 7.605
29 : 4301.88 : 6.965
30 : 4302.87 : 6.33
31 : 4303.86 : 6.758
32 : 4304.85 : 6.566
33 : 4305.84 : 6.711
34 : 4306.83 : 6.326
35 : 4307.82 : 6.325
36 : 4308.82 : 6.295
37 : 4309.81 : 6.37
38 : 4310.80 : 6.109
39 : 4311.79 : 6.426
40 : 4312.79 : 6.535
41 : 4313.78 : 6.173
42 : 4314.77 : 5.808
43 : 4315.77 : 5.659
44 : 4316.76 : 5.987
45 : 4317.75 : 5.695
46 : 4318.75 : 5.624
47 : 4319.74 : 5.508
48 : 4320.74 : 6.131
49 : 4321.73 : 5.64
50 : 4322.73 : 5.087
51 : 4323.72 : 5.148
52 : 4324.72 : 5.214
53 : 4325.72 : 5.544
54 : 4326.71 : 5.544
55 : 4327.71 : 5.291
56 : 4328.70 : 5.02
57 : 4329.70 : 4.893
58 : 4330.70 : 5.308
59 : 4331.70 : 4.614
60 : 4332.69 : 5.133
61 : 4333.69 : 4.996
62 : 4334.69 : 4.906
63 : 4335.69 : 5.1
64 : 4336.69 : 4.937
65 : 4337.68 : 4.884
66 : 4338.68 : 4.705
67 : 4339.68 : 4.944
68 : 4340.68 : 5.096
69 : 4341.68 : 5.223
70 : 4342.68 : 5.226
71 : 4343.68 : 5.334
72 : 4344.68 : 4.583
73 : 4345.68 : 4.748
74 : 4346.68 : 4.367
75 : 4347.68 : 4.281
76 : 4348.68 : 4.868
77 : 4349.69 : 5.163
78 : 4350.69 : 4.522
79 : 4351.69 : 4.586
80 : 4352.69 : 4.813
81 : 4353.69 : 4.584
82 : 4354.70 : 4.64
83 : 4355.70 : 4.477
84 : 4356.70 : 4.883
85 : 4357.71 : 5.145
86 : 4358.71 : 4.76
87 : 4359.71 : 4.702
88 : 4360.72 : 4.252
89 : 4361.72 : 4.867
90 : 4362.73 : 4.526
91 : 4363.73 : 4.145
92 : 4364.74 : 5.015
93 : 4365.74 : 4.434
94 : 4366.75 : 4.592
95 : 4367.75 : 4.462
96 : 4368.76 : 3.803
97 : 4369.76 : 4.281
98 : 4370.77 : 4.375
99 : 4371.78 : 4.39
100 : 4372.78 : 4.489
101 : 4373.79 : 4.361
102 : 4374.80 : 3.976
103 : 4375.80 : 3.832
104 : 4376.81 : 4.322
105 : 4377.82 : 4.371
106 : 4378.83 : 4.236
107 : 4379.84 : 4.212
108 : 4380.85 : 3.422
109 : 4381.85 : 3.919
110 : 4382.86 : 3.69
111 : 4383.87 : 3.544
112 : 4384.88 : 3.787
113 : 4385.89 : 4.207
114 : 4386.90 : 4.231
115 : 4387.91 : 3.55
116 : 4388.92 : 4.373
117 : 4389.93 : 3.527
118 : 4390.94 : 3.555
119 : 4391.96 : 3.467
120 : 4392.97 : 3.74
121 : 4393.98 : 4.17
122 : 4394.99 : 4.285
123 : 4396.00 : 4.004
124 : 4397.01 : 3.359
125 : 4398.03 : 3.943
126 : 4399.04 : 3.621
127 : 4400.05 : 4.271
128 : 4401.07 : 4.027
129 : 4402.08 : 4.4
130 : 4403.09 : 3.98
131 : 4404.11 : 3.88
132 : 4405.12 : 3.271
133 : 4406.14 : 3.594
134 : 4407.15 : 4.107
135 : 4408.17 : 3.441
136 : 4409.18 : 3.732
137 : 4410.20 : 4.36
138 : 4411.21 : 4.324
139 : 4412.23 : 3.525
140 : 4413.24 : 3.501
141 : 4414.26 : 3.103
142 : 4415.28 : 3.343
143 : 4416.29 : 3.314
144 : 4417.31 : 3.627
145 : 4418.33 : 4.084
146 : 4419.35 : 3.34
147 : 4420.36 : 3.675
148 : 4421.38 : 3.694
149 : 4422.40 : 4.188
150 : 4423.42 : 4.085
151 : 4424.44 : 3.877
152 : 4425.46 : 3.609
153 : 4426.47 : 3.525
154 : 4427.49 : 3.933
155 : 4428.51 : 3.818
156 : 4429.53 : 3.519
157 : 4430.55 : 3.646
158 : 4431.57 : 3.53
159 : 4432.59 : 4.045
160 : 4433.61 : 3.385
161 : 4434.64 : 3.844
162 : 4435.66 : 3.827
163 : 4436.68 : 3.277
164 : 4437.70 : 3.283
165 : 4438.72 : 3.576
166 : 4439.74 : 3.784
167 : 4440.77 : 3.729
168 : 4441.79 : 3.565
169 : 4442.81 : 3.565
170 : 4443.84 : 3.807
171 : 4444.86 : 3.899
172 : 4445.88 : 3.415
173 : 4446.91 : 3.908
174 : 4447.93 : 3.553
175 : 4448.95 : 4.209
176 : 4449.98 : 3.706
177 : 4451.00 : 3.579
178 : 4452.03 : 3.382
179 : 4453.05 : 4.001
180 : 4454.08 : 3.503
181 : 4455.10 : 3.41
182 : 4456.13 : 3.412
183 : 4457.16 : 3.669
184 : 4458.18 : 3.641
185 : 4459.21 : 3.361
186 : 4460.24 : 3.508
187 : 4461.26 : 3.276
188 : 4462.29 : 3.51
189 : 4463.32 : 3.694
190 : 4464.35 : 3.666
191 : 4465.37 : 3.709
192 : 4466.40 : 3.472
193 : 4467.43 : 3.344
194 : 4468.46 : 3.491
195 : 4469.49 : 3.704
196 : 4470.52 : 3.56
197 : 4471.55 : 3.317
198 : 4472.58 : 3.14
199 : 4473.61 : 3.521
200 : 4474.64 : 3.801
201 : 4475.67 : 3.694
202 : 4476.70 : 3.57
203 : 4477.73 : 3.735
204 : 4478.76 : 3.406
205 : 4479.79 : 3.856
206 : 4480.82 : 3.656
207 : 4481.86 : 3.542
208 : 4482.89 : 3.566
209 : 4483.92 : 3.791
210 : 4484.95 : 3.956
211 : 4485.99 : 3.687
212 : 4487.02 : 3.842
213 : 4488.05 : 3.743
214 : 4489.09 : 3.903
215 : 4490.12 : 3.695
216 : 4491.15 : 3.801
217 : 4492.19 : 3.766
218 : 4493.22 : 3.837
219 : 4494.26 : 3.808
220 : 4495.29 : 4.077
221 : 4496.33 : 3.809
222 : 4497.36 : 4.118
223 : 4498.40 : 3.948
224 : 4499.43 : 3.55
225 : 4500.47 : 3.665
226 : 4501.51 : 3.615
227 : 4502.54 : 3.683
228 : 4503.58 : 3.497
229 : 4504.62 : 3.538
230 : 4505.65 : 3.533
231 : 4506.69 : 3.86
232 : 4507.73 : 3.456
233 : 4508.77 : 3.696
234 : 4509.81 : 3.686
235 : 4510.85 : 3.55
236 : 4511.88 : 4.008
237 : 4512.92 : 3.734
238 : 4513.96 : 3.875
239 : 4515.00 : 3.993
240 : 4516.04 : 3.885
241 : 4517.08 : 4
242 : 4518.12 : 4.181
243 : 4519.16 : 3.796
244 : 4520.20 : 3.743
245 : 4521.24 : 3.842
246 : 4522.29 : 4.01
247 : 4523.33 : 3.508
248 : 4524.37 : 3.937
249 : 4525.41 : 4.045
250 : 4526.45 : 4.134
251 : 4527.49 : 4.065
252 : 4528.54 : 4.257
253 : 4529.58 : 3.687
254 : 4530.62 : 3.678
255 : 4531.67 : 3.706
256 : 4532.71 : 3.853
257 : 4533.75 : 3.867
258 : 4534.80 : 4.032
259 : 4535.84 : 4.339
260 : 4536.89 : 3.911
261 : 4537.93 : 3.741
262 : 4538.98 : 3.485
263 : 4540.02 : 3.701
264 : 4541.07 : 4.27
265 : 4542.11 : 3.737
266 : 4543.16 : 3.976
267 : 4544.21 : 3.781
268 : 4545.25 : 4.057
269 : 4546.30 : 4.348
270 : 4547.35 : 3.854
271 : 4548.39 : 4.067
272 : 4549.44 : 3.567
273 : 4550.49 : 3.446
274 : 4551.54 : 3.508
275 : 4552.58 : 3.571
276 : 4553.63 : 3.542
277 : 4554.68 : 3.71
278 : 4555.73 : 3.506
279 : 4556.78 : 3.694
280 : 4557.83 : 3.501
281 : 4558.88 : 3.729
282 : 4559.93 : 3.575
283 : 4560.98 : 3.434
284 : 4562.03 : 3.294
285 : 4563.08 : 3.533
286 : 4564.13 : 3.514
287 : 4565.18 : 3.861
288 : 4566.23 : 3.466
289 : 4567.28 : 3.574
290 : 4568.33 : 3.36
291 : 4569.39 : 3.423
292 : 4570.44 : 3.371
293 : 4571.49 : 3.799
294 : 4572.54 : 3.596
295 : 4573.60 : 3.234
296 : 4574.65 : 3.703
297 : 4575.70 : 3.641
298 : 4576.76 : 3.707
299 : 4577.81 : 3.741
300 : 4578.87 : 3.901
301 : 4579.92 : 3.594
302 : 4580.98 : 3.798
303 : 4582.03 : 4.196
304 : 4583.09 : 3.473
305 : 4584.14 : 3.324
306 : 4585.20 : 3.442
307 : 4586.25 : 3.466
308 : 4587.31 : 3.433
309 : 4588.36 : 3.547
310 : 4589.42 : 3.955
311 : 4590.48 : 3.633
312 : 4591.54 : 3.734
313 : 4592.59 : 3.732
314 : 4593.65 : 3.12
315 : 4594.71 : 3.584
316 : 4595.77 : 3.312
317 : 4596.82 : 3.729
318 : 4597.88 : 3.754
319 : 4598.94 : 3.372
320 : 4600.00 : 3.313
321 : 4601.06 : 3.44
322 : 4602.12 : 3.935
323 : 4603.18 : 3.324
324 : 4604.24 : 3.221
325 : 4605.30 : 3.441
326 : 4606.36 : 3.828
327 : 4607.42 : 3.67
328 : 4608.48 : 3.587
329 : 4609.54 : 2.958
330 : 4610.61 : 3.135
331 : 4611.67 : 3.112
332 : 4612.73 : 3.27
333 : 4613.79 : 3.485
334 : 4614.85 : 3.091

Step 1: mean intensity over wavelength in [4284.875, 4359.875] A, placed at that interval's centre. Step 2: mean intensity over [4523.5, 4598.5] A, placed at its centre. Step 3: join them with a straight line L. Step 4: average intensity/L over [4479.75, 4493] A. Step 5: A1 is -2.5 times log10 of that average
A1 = 0.140 mag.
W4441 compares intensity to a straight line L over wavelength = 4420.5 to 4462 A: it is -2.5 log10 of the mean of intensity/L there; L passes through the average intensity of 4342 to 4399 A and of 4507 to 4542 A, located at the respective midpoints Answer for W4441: 0.124 mag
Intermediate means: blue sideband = 4.31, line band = 3.66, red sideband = 3.87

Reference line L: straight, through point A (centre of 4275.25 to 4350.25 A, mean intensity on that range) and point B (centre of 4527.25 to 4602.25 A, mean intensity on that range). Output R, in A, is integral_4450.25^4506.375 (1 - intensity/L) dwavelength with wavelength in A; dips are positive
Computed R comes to 9.6 A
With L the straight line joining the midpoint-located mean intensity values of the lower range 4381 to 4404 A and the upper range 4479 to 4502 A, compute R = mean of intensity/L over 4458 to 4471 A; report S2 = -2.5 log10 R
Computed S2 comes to 0.08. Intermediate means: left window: 3.89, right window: 3.78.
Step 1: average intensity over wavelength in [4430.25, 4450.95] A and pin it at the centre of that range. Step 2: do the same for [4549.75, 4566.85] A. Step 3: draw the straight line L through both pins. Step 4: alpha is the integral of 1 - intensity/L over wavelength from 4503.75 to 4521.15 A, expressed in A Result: -0.9 A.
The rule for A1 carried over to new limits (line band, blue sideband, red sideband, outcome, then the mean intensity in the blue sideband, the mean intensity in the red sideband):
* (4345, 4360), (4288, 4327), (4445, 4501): 0.17 mag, 6.19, 3.66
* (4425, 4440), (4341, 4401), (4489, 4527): 0.13 mag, 4.31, 3.8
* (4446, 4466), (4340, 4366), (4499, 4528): 0.15 mag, 4.74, 3.79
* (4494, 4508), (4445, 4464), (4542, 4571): -0.03 mag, 3.6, 3.64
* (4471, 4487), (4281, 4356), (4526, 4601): 0.20 mag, 5.61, 3.68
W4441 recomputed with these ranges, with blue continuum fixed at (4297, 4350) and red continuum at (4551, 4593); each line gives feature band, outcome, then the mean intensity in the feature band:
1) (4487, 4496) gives 0.12 mag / 3.83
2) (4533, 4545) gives -0.01 mag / 3.9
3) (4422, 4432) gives 0.26 mag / 3.77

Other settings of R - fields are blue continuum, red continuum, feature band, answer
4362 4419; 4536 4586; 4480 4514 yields 0.4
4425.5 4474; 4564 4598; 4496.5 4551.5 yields -3.6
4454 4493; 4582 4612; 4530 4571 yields -1.9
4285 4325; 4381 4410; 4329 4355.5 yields 1.4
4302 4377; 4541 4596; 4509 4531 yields 0.4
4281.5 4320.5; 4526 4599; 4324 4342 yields 2.5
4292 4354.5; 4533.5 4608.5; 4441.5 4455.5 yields 2.8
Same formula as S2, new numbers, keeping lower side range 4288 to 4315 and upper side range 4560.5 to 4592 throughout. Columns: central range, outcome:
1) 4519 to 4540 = 0.05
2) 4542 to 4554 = 0.03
